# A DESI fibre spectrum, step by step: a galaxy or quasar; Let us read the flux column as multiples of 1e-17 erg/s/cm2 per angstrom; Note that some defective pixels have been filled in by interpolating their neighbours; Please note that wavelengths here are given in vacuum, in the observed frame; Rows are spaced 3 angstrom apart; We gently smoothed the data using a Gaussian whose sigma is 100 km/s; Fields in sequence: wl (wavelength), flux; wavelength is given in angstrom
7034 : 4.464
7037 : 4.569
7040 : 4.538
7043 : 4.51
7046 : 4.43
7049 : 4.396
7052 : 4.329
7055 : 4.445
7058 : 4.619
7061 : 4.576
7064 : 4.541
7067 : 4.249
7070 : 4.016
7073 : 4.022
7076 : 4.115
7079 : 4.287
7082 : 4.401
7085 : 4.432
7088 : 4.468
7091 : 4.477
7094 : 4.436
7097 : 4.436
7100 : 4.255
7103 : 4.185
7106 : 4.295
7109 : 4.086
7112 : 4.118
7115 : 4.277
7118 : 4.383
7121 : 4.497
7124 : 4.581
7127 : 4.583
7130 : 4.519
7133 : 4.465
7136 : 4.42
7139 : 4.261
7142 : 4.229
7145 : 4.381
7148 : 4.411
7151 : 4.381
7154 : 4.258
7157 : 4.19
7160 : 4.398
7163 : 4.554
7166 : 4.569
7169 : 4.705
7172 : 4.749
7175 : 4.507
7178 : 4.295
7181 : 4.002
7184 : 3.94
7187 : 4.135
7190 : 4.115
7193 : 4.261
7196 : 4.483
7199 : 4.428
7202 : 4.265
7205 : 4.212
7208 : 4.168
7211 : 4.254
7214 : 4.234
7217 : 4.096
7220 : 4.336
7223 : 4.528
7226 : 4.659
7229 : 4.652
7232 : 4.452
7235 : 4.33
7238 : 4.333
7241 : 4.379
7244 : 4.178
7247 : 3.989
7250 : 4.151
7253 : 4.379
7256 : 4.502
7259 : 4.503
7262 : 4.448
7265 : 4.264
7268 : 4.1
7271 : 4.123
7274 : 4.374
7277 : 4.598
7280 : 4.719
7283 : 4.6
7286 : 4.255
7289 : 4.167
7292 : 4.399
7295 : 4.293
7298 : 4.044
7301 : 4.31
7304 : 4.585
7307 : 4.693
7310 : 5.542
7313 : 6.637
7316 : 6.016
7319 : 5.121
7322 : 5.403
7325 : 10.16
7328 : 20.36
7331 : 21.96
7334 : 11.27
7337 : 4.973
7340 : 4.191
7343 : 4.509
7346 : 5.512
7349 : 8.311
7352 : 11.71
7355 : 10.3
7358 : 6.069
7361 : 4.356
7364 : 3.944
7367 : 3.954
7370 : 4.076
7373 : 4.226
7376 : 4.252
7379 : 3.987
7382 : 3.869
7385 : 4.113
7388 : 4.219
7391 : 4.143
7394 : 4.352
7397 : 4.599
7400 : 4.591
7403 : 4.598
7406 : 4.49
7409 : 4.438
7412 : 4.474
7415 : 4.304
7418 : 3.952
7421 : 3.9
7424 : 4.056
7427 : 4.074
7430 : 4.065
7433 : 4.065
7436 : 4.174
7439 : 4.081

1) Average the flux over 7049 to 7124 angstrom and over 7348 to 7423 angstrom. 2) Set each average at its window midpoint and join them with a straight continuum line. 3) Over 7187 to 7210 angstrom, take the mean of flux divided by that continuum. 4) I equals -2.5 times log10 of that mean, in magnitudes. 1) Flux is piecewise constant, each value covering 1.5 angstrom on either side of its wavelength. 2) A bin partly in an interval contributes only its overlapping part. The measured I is 0.077 mag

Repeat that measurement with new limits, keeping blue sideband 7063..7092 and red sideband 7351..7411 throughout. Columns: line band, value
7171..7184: 0.046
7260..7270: 0.103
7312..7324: -0.228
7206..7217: 0.095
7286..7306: 0.111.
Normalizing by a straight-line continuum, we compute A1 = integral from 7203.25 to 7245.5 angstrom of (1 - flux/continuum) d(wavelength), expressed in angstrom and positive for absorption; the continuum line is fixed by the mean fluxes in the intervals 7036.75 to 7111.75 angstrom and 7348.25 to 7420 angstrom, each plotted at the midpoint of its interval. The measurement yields 3.0 angstrom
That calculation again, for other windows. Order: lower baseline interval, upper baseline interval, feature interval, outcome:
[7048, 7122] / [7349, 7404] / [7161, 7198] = 1.94 angstrom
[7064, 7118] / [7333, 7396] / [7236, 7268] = 4.41 angstrom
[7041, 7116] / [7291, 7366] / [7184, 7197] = 3.36 angstrom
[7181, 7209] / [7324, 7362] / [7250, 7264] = 4.42 angstrom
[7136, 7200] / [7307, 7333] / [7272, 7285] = 5.93 angstrom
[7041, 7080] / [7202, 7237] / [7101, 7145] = 0.02 angstrom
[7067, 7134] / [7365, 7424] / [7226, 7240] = -0.58 angstrom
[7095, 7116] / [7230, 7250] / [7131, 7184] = -1.65 angstrom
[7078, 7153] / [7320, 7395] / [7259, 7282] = 6.28 angstrom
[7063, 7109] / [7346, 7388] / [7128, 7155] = 1.03 angstrom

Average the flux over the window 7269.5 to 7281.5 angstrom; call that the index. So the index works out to 4.45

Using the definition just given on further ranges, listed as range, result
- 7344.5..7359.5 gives 8.38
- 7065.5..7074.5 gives 4.1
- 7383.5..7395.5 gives 4.21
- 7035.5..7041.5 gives 4.55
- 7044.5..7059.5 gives 4.44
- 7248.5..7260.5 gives 4.38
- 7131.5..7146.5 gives 4.35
